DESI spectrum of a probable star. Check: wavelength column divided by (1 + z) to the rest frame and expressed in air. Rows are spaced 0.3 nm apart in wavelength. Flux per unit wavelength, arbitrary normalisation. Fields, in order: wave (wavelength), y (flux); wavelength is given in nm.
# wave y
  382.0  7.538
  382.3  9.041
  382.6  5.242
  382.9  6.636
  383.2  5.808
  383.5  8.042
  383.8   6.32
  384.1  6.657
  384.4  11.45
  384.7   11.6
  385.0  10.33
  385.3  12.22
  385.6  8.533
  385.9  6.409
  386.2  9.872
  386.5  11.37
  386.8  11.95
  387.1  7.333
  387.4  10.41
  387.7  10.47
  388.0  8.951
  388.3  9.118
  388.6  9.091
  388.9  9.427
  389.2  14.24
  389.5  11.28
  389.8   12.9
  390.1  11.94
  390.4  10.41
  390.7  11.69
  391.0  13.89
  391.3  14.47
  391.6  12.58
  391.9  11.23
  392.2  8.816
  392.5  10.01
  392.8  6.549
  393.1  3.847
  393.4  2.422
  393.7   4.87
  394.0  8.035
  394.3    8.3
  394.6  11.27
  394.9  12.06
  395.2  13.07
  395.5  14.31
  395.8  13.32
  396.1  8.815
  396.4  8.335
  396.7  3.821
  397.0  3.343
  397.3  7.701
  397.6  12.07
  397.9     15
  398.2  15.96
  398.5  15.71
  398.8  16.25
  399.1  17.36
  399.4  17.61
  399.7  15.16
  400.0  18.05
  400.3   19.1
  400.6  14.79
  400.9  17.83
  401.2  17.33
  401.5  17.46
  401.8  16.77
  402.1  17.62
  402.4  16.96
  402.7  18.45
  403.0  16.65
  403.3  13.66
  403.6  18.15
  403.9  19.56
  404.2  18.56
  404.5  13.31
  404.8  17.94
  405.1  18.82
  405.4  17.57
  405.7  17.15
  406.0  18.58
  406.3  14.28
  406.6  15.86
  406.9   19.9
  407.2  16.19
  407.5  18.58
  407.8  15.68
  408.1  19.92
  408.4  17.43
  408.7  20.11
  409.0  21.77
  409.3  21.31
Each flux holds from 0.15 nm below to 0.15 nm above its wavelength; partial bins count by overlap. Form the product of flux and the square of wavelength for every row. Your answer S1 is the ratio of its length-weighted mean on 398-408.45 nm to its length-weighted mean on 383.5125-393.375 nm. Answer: 1.84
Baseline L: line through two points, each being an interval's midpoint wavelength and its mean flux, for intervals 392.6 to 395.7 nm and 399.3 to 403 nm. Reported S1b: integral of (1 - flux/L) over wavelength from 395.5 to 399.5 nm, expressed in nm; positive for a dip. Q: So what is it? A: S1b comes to 0.29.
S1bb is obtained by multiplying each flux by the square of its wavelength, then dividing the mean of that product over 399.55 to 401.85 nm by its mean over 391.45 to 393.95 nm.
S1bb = 2.35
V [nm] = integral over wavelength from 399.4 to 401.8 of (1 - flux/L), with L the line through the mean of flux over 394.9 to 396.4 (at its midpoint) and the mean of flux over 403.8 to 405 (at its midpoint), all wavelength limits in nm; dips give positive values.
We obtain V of -0.34 nm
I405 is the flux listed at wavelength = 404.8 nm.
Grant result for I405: 17.94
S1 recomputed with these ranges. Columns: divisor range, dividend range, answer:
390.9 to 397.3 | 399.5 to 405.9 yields 1.97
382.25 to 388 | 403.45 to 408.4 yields 2.17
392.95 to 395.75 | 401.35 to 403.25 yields 2.01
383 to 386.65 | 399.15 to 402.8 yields 2.08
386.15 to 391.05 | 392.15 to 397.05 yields 0.80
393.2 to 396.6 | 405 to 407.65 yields 1.97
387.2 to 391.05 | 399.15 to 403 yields 1.67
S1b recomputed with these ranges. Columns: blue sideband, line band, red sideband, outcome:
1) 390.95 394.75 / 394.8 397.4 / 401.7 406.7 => 0.37 nm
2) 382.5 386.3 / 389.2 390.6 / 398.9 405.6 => -0.10 nm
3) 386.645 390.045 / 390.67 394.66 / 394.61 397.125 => 0.44 nm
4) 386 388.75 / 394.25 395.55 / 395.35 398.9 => -0.12 nm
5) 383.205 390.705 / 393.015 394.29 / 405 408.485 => 0.74 nm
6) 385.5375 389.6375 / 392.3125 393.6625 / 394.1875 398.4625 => 0.61 nm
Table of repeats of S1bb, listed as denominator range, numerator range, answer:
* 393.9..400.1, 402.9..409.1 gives 1.51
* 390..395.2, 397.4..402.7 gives 1.78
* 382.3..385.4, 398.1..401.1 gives 2.17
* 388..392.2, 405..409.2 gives 1.70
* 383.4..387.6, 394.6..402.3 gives 1.57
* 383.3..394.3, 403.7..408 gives 1.96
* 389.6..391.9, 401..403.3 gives 1.46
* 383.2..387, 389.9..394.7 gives 1.04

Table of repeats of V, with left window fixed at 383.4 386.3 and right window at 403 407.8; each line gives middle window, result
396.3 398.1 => 0.70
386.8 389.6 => 0.09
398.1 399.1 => -0.12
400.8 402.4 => -0.17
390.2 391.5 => -0.12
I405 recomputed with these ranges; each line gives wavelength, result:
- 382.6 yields 5.242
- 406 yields 18.58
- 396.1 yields 8.815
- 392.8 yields 6.549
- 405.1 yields 18.82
